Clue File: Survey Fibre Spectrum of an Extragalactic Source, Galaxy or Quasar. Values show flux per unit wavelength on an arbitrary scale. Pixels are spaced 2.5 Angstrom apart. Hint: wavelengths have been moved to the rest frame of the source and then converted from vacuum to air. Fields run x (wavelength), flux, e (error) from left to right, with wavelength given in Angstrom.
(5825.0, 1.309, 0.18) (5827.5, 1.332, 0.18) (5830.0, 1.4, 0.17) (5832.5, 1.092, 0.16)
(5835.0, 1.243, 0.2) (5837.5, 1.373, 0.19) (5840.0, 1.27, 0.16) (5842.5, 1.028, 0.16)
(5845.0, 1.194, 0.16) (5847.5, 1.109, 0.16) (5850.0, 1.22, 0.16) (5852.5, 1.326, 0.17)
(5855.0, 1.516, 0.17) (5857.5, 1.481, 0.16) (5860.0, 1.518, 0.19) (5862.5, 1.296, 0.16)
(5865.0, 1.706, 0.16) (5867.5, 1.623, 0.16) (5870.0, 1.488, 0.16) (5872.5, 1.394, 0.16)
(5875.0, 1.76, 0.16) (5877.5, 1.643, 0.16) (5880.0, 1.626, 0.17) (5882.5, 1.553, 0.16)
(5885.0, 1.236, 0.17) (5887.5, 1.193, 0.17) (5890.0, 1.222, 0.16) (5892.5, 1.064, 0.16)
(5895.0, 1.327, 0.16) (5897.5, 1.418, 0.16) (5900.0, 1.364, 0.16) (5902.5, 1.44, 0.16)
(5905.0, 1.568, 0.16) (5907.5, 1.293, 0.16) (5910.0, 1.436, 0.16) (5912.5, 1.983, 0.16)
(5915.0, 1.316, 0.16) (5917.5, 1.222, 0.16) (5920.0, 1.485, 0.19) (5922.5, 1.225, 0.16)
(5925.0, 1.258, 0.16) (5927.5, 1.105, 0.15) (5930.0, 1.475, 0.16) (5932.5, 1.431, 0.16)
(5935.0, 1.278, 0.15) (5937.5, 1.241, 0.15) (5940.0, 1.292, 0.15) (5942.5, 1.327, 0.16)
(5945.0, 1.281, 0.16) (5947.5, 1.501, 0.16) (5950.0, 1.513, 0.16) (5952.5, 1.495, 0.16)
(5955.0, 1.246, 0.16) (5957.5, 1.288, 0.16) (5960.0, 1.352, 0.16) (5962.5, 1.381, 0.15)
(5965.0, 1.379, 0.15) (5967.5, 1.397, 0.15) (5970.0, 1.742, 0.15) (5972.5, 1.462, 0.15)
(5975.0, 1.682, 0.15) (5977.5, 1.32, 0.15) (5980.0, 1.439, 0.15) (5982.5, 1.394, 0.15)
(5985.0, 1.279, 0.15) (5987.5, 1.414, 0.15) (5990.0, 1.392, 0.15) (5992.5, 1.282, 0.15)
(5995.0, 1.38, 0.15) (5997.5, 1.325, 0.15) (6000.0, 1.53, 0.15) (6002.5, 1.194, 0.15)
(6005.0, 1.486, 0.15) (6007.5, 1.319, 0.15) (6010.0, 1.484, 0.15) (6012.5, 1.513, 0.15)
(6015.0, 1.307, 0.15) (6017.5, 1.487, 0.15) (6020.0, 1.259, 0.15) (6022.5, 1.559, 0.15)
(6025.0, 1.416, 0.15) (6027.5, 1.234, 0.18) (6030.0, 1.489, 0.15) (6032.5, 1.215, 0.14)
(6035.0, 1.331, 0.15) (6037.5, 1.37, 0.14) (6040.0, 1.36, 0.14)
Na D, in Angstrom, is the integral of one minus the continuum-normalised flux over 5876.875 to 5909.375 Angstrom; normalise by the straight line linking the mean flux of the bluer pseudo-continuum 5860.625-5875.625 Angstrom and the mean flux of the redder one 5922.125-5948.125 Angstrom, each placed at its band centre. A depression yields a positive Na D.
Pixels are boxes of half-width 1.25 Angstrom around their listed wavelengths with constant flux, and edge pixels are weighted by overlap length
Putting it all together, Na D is 1.6 Angstrom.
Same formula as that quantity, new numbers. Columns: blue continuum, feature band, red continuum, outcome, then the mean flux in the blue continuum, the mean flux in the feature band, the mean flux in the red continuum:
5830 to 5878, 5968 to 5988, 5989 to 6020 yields -1.2 Angstrom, 1.38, 1.47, 1.39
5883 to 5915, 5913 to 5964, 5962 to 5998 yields 2.0 Angstrom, 1.38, 1.35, 1.42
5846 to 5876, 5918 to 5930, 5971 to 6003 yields 1.2 Angstrom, 1.45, 1.29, 1.4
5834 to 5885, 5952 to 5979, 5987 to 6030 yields -0.6 Angstrom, 1.41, 1.43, 1.39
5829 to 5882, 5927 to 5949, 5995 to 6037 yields 0.9 Angstrom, 1.4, 1.34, 1.38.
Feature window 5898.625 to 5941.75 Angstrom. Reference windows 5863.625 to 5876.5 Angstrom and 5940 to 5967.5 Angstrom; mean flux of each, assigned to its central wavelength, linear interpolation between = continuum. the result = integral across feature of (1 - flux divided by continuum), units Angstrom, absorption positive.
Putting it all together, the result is 2.5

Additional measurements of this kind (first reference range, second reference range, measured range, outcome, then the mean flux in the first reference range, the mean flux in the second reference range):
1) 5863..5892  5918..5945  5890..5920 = -0.2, 1.48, 1.31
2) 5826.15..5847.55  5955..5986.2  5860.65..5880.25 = -4.3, 1.23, 1.42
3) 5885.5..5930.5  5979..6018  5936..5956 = 0.1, 1.35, 1.39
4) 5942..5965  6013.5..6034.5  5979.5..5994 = 0.1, 1.38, 1.37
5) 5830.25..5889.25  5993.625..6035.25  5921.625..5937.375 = 1.0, 1.39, 1.38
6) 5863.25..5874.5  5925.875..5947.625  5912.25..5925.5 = 0.0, 1.56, 1.32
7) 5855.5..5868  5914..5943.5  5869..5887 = -0.6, 1.52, 1.3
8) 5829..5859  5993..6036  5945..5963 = -0.6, 1.27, 1.38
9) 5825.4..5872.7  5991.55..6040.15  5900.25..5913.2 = -1.5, 1.35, 1.38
